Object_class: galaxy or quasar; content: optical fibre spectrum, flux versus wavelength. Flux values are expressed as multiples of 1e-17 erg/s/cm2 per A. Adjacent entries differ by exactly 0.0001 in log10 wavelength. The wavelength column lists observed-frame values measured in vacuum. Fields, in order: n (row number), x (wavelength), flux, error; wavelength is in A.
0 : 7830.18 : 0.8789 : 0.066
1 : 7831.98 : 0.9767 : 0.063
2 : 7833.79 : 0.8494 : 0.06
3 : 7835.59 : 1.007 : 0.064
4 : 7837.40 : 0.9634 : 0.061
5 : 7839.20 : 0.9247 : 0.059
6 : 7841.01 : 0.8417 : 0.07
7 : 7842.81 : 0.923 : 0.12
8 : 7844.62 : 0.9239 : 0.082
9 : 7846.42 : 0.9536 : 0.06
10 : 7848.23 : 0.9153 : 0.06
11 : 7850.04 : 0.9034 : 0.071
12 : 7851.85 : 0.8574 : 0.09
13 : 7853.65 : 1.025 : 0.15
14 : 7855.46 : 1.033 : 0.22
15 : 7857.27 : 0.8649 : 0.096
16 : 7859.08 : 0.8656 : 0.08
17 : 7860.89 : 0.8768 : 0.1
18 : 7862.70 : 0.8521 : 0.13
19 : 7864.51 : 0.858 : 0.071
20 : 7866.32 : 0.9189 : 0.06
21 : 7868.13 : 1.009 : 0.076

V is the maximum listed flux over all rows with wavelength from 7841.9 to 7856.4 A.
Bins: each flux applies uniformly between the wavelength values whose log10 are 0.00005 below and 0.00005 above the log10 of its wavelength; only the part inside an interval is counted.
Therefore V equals 1.033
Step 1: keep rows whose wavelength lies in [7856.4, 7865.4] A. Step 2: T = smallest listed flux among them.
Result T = 0.8521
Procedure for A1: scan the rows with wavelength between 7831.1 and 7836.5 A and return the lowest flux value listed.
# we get 0.8494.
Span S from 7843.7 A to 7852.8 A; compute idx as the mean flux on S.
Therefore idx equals 0.912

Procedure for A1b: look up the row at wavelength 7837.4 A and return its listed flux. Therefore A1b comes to 0.9634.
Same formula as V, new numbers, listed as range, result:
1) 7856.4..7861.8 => 0.8768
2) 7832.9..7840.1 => 1.007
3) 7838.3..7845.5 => 0.9247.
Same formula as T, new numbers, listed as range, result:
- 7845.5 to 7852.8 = 0.8574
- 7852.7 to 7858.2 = 0.8649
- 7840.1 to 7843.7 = 0.8417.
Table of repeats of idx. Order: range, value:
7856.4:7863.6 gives 0.865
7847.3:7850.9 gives 0.908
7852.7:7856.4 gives 1.03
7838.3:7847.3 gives 0.914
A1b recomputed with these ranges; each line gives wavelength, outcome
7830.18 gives 0.8789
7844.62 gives 0.9239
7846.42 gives 0.9536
